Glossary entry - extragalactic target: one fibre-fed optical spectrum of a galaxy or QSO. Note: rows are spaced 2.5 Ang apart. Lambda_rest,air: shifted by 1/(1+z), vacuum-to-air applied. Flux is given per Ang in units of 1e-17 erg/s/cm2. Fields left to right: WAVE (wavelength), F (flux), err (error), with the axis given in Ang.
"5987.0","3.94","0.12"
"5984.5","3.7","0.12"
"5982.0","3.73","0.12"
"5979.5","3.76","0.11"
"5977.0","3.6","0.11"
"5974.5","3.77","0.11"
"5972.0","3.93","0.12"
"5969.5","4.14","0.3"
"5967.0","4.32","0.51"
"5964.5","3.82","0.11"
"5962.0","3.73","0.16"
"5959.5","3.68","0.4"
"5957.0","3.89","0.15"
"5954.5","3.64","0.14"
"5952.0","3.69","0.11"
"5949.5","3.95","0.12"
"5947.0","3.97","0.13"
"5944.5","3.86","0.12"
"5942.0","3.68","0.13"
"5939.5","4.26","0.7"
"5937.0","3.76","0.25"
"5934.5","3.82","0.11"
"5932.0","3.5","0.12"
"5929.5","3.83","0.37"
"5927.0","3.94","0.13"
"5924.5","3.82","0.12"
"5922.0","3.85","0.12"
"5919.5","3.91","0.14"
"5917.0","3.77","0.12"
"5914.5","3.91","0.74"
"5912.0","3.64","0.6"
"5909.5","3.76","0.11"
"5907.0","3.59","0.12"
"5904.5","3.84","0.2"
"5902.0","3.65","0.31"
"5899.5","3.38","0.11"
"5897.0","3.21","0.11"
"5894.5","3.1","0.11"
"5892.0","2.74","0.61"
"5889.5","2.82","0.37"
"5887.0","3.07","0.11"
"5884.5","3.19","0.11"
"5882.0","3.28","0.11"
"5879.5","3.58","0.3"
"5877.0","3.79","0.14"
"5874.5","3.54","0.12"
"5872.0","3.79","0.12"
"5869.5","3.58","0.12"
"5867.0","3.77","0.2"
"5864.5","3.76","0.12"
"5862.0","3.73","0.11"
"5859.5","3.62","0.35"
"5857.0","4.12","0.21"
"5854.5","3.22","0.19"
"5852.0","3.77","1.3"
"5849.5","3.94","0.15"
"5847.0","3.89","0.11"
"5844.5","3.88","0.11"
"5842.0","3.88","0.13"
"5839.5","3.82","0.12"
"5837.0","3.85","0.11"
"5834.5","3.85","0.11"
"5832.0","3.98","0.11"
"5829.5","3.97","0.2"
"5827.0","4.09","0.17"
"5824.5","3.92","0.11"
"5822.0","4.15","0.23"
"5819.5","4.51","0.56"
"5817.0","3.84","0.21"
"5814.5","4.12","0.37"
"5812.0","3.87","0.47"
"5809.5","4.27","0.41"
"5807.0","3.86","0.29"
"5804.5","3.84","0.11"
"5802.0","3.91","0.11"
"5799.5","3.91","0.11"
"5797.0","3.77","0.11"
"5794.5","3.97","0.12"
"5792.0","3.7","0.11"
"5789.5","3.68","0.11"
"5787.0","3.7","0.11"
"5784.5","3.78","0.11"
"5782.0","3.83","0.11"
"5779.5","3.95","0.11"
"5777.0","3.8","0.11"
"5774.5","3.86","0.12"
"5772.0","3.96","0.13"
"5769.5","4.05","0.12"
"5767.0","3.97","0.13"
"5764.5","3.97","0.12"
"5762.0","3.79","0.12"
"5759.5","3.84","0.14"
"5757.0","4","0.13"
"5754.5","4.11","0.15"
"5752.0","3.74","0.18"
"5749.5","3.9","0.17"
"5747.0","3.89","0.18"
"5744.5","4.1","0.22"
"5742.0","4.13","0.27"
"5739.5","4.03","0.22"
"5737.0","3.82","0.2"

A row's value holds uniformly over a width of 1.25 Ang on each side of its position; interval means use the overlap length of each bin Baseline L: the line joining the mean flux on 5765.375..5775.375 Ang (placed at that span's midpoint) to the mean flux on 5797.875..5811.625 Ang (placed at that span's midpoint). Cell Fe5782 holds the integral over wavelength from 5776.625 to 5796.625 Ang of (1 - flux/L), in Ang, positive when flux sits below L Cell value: 0.79 Ang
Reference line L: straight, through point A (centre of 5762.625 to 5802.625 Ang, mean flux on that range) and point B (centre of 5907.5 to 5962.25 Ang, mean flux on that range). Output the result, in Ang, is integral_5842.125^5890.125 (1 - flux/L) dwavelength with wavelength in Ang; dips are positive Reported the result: 2.75 Ang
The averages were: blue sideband 3.86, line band 3.61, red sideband 3.81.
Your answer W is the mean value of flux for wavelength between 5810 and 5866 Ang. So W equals 3.9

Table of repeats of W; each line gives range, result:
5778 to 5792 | 3.78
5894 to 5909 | 3.49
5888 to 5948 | 3.65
